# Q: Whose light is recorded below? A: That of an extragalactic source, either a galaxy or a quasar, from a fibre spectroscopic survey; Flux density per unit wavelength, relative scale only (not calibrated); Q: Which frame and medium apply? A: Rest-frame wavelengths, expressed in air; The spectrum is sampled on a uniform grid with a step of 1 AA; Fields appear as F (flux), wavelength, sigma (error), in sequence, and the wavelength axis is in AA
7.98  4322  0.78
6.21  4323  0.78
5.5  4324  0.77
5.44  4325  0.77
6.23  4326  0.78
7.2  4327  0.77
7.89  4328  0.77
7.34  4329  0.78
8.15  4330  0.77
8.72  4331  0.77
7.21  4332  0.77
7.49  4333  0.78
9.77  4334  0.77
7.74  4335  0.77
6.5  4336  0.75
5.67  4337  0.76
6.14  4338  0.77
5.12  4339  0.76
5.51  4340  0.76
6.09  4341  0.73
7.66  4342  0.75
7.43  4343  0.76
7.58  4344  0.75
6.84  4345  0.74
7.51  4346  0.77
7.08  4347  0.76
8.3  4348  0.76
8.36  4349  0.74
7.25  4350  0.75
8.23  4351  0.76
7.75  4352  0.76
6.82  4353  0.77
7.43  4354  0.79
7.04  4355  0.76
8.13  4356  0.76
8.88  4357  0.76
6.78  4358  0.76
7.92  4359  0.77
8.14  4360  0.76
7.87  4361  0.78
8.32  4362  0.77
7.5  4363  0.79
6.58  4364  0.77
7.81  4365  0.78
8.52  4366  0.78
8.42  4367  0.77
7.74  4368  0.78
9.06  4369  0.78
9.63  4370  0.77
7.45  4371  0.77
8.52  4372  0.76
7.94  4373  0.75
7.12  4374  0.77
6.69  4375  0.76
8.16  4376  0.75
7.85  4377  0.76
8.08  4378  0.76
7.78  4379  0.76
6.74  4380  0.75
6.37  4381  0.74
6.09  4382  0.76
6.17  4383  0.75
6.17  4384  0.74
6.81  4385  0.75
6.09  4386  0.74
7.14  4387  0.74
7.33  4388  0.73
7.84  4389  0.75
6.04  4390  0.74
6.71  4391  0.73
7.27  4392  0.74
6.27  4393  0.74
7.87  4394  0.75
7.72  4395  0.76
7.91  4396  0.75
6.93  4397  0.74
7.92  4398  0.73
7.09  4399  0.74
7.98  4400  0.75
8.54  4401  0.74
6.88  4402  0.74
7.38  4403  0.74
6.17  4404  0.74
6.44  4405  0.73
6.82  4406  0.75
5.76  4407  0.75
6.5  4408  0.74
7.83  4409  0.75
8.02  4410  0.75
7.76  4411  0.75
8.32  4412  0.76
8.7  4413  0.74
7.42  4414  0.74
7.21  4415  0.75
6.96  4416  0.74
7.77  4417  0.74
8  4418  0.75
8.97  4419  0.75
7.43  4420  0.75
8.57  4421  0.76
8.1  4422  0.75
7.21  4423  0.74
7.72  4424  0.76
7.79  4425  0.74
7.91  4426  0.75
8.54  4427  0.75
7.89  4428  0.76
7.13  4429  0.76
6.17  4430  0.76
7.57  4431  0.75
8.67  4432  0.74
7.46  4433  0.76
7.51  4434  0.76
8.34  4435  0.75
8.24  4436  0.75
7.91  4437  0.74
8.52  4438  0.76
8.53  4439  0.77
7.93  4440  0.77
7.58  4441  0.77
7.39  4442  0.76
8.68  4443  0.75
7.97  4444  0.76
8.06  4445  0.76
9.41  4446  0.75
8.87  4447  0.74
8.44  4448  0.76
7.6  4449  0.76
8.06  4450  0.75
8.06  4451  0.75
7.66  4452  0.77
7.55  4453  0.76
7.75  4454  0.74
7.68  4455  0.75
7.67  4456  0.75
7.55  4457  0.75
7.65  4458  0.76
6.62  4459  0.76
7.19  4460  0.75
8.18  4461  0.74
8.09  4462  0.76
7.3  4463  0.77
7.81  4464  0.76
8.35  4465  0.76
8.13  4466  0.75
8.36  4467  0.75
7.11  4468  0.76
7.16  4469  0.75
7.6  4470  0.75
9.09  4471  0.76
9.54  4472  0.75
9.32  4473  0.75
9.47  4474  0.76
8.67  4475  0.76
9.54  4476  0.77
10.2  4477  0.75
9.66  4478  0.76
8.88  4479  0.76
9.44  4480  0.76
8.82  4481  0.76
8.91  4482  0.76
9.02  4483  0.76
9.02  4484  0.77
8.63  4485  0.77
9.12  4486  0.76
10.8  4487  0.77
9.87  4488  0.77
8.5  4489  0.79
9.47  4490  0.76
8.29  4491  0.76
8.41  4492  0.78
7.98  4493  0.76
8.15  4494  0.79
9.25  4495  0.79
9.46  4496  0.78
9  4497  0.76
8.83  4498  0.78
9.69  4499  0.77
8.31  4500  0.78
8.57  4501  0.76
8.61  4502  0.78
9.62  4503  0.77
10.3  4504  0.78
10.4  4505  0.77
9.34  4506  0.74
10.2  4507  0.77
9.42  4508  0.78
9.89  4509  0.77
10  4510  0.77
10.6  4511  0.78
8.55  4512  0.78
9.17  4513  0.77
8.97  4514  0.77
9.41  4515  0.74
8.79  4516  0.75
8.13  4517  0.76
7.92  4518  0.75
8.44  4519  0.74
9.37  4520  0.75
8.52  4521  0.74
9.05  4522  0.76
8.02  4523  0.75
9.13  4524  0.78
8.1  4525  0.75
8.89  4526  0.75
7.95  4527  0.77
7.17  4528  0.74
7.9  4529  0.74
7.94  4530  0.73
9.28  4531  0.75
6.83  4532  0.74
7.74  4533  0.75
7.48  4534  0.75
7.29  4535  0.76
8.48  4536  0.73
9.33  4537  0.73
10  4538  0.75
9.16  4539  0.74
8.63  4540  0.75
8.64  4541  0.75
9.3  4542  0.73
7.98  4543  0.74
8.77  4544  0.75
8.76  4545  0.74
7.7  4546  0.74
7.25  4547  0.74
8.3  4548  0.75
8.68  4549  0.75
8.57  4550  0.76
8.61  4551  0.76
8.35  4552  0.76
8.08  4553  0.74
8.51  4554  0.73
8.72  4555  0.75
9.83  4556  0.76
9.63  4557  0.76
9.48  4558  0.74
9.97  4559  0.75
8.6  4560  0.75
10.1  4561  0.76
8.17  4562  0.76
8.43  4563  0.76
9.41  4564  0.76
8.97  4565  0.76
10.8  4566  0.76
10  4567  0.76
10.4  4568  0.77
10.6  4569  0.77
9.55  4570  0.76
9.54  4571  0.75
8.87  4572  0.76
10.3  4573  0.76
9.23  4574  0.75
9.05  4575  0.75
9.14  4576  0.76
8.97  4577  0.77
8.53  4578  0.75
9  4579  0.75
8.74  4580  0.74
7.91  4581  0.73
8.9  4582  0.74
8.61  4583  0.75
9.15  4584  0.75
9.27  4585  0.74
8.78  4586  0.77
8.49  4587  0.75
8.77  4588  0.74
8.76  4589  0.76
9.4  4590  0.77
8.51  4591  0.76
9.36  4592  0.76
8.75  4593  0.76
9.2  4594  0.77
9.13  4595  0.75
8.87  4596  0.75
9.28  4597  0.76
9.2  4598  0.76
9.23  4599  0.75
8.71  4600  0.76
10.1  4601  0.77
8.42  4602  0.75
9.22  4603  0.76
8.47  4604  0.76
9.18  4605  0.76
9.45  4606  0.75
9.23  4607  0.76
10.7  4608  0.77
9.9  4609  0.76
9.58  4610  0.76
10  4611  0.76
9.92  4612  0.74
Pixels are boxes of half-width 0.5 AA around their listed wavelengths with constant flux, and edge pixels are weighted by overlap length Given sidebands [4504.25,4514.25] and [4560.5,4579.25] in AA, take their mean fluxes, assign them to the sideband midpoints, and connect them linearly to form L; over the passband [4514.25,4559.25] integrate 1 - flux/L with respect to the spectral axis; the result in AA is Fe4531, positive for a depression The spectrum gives 4.89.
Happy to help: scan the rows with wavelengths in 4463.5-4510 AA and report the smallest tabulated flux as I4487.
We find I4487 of 7.11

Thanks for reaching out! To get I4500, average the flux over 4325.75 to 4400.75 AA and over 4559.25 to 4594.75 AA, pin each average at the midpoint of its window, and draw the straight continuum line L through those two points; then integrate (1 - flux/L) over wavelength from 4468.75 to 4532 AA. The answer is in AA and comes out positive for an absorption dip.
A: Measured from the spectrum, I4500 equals -3.3 AA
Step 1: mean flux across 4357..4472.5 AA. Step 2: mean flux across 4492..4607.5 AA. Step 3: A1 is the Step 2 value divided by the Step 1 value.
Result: 1.16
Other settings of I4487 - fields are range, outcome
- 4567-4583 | 7.91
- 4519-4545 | 6.83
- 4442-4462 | 6.62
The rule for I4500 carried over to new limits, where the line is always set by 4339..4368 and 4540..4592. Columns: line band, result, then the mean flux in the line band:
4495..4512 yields -1.84 AA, 9.48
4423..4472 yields 1.64 AA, 7.89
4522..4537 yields 1.10 AA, 8.09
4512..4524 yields -0.09 AA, 8.72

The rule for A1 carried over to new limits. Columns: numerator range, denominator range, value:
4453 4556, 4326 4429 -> 1.16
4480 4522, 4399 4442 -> 1.19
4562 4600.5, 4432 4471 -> 1.15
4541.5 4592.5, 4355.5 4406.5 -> 1.21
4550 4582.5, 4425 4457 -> 1.16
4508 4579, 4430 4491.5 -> 1.06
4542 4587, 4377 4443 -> 1.21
